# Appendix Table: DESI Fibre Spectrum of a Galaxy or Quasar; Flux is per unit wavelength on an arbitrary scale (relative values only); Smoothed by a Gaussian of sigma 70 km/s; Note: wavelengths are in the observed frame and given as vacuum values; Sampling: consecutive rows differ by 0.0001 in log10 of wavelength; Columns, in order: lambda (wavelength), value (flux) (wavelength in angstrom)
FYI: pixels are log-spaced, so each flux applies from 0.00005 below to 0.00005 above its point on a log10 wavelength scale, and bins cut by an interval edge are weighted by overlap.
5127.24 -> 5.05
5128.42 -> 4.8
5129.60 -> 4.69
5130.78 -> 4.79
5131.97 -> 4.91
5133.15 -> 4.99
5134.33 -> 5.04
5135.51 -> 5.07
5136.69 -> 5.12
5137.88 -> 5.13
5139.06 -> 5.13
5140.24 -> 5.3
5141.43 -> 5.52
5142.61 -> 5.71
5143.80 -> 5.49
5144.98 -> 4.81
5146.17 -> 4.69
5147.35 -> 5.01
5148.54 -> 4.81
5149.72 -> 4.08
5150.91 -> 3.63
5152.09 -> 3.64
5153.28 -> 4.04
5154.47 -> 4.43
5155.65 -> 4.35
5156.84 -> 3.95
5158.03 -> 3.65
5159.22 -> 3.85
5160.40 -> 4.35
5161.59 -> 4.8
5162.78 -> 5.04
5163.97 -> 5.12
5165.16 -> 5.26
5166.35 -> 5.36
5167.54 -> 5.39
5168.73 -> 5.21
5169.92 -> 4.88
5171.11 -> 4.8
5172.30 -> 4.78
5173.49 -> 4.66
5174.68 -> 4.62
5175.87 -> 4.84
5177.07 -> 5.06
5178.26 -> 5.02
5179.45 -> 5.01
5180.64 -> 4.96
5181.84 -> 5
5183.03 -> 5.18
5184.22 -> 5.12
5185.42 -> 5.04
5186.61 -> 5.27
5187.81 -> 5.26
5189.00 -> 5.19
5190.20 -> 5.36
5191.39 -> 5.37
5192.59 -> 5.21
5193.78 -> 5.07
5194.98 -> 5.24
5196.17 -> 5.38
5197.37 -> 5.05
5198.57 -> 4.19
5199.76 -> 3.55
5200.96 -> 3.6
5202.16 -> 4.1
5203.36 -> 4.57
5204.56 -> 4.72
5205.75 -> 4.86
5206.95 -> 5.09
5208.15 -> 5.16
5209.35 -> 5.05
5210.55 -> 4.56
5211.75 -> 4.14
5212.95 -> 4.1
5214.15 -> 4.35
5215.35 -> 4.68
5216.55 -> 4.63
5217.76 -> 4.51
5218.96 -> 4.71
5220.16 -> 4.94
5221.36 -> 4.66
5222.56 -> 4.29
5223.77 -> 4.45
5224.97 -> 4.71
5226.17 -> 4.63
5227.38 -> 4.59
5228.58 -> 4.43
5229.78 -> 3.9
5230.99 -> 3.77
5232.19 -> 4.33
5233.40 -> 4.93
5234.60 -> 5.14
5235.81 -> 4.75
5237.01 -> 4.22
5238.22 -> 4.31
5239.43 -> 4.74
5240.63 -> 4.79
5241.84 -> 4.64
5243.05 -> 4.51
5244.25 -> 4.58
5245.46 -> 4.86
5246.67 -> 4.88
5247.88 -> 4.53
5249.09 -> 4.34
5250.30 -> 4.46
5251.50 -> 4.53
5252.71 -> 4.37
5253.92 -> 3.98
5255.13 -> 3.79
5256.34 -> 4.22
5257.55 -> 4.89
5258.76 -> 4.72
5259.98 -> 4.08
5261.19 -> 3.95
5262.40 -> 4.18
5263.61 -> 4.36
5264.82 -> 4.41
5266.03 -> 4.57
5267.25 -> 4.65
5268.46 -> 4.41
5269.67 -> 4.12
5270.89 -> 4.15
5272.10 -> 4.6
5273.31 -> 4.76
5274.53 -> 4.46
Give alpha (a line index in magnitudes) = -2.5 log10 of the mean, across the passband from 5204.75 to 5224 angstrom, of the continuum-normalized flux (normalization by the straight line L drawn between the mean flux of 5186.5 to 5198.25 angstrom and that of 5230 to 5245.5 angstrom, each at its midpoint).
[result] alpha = 0.058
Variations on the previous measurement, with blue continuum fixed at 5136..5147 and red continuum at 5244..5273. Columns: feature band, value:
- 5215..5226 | 0.01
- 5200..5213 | 0.05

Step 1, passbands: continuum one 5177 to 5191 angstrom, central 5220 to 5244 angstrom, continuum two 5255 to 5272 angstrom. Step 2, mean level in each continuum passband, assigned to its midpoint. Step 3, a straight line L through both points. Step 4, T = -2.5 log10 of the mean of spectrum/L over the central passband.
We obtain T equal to 0.03 mag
